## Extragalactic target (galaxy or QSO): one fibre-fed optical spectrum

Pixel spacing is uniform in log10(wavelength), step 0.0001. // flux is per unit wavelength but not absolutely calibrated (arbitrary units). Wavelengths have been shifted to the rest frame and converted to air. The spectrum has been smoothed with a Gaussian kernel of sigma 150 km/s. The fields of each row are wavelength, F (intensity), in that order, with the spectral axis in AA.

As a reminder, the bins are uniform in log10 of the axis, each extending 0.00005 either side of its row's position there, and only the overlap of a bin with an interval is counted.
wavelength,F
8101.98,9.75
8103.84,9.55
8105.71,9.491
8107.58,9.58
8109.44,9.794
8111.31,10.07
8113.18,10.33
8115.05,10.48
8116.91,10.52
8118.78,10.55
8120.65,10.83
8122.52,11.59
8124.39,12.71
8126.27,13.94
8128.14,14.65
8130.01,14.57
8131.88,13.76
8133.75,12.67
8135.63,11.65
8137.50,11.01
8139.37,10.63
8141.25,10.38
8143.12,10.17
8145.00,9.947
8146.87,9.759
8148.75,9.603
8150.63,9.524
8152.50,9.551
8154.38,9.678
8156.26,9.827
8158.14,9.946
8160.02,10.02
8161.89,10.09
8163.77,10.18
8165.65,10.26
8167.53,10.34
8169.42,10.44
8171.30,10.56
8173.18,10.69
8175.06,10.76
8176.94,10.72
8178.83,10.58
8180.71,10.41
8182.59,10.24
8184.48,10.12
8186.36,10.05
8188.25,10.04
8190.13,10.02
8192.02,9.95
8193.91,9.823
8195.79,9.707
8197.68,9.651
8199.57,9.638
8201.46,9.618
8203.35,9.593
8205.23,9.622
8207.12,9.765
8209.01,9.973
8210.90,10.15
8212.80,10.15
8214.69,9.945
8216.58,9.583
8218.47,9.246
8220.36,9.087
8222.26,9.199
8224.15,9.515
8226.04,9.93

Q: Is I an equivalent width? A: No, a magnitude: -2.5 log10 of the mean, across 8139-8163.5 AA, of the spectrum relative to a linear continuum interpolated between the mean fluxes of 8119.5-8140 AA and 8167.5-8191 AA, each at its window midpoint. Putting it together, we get 0.170 mag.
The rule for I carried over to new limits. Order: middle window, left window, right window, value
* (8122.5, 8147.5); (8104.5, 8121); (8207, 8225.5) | -0.19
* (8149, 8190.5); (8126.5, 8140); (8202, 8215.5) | 0.12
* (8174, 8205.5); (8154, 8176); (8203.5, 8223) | -0.01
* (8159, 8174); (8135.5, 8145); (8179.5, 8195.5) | 0.00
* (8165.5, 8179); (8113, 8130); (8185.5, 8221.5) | 0.00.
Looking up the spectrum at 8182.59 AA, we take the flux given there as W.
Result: 10.24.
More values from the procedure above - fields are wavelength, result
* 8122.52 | 11.59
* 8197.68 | 9.651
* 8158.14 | 9.946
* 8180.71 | 10.41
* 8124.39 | 12.71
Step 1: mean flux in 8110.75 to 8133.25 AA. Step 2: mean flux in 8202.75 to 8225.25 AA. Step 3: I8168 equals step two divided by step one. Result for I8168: 0.80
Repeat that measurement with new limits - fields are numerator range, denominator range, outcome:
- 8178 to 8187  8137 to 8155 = 1.03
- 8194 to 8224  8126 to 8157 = 0.86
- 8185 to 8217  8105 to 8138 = 0.85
